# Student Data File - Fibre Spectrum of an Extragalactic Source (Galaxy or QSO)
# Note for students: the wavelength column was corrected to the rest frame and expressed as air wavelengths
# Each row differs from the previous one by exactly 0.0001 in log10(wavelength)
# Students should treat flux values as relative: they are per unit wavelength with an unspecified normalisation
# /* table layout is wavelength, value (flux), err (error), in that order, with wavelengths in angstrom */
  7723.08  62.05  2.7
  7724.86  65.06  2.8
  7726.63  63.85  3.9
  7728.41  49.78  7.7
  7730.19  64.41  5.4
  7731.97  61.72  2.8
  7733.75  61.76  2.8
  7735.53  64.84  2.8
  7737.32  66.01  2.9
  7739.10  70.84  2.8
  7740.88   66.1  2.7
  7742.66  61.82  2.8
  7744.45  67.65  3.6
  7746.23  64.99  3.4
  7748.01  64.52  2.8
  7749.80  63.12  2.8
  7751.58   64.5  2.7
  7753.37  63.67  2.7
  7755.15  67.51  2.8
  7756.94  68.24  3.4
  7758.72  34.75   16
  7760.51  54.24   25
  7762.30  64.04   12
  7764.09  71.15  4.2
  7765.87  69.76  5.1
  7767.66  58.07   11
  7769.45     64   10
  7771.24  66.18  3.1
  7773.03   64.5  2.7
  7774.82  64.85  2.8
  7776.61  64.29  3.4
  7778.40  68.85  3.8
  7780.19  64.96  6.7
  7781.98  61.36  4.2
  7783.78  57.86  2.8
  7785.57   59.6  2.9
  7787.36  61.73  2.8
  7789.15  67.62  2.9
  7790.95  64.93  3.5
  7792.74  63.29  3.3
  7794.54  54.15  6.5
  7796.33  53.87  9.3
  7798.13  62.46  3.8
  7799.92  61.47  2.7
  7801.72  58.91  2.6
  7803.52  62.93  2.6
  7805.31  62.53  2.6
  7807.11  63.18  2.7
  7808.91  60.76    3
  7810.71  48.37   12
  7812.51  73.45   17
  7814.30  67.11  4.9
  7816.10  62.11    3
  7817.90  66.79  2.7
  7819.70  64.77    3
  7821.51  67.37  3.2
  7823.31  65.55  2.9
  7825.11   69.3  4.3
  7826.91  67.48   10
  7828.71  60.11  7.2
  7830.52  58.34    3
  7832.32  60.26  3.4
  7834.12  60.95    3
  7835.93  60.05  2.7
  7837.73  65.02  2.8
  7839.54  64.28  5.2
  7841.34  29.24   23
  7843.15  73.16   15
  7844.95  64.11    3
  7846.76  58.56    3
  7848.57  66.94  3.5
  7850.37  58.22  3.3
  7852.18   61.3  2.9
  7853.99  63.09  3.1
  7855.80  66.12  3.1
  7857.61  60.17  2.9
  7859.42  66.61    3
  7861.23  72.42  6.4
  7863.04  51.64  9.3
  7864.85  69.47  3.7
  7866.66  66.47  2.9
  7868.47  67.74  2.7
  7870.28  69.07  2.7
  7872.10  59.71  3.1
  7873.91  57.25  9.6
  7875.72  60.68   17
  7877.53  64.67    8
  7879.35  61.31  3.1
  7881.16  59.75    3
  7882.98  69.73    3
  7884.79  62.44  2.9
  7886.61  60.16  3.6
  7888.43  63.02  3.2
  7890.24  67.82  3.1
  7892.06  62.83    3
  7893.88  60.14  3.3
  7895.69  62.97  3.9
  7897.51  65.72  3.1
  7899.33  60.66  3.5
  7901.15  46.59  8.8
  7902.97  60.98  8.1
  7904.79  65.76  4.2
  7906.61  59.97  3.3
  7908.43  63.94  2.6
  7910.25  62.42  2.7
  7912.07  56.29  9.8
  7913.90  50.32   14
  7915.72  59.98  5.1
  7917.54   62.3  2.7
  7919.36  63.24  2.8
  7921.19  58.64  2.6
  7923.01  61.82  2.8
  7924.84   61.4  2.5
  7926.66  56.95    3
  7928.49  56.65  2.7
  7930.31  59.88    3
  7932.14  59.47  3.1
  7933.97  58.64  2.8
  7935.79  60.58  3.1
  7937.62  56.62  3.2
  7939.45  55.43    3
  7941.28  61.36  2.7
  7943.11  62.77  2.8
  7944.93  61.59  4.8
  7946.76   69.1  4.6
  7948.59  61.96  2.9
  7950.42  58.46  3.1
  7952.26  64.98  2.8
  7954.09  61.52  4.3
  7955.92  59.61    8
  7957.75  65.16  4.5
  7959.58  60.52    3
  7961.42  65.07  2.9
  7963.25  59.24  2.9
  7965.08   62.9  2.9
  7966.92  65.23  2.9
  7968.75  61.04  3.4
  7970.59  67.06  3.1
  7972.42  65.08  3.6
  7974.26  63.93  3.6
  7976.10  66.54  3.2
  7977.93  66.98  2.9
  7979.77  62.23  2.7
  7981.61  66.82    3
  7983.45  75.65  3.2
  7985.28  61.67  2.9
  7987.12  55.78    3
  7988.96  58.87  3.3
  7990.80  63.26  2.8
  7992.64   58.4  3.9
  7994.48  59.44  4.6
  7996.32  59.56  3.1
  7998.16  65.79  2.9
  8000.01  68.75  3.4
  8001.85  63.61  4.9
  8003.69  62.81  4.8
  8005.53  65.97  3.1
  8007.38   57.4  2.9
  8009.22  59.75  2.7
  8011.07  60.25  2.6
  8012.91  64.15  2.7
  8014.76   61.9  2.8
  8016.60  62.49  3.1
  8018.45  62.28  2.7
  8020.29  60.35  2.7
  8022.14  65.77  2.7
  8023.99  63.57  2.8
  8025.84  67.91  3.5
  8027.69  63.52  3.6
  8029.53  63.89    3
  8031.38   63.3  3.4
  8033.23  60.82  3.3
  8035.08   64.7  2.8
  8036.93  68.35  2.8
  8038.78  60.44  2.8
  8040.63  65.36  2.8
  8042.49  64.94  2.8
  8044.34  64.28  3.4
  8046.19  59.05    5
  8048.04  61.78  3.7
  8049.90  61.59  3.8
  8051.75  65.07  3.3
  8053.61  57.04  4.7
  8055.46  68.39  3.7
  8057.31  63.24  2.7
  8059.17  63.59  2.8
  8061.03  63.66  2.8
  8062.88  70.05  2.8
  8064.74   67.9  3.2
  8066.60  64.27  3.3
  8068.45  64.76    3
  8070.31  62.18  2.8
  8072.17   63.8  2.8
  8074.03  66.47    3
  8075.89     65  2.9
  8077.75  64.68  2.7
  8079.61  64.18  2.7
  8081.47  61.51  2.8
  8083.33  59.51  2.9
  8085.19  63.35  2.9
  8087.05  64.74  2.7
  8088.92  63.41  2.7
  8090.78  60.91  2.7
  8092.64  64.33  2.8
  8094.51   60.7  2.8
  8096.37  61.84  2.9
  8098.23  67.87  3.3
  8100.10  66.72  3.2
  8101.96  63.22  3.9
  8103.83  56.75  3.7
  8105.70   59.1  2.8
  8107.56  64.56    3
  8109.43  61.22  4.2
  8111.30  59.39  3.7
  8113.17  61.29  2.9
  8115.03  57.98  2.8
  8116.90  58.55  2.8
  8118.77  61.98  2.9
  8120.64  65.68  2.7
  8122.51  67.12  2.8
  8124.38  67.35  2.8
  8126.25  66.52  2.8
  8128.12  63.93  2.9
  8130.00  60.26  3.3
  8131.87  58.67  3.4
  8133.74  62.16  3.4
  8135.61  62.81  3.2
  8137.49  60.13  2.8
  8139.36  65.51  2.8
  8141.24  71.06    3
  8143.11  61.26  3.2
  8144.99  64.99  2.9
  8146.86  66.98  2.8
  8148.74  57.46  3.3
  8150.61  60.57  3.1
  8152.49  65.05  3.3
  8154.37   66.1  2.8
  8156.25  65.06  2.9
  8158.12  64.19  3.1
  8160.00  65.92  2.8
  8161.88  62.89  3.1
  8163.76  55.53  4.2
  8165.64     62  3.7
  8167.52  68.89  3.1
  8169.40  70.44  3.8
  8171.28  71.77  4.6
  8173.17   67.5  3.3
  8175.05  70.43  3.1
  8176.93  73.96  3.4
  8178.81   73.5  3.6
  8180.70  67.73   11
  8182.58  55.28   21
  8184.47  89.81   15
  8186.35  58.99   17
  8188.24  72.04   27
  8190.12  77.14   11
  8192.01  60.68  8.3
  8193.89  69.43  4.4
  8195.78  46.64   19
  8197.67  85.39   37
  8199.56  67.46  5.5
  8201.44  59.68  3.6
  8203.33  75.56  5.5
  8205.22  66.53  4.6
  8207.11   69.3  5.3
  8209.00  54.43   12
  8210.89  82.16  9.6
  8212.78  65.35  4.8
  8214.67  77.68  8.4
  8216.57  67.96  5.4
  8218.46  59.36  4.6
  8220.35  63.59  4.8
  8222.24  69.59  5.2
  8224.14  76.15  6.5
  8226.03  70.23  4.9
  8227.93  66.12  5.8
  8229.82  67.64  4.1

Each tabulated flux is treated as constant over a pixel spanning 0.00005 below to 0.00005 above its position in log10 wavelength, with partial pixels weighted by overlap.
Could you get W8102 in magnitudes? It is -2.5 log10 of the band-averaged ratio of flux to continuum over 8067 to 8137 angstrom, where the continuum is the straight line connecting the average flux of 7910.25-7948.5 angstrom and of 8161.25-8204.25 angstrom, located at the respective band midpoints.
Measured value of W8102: 0.04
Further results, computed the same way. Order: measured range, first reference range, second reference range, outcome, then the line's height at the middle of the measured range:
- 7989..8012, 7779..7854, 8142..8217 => 0.04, 64.5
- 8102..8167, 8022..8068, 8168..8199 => 0.08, 67.5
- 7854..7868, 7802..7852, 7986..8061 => -0.04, 62.3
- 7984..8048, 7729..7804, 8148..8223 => 0.05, 65.4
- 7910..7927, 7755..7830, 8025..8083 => 0.07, 63.3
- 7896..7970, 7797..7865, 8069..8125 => 0.03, 62.6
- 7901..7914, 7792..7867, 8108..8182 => 0.06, 62.7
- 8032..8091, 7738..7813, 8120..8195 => 0.02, 65.1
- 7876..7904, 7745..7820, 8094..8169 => 0.01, 62.7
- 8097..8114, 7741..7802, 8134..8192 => 0.06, 65.8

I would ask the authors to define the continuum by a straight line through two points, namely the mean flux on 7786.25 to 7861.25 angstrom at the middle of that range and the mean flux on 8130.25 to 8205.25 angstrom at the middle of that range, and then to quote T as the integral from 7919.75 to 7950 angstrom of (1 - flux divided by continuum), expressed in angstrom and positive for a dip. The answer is 1.6 angstrom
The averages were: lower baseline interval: 62.2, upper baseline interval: 66.1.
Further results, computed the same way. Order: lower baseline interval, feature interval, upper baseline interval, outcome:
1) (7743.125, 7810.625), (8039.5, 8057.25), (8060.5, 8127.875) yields 0.1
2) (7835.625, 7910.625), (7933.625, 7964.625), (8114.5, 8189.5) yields 0.8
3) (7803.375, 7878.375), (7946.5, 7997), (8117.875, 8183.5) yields 0.5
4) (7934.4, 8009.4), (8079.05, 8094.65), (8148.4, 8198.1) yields 0.6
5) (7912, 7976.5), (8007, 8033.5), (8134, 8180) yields 0.0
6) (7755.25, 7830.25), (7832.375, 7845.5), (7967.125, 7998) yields 0.7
